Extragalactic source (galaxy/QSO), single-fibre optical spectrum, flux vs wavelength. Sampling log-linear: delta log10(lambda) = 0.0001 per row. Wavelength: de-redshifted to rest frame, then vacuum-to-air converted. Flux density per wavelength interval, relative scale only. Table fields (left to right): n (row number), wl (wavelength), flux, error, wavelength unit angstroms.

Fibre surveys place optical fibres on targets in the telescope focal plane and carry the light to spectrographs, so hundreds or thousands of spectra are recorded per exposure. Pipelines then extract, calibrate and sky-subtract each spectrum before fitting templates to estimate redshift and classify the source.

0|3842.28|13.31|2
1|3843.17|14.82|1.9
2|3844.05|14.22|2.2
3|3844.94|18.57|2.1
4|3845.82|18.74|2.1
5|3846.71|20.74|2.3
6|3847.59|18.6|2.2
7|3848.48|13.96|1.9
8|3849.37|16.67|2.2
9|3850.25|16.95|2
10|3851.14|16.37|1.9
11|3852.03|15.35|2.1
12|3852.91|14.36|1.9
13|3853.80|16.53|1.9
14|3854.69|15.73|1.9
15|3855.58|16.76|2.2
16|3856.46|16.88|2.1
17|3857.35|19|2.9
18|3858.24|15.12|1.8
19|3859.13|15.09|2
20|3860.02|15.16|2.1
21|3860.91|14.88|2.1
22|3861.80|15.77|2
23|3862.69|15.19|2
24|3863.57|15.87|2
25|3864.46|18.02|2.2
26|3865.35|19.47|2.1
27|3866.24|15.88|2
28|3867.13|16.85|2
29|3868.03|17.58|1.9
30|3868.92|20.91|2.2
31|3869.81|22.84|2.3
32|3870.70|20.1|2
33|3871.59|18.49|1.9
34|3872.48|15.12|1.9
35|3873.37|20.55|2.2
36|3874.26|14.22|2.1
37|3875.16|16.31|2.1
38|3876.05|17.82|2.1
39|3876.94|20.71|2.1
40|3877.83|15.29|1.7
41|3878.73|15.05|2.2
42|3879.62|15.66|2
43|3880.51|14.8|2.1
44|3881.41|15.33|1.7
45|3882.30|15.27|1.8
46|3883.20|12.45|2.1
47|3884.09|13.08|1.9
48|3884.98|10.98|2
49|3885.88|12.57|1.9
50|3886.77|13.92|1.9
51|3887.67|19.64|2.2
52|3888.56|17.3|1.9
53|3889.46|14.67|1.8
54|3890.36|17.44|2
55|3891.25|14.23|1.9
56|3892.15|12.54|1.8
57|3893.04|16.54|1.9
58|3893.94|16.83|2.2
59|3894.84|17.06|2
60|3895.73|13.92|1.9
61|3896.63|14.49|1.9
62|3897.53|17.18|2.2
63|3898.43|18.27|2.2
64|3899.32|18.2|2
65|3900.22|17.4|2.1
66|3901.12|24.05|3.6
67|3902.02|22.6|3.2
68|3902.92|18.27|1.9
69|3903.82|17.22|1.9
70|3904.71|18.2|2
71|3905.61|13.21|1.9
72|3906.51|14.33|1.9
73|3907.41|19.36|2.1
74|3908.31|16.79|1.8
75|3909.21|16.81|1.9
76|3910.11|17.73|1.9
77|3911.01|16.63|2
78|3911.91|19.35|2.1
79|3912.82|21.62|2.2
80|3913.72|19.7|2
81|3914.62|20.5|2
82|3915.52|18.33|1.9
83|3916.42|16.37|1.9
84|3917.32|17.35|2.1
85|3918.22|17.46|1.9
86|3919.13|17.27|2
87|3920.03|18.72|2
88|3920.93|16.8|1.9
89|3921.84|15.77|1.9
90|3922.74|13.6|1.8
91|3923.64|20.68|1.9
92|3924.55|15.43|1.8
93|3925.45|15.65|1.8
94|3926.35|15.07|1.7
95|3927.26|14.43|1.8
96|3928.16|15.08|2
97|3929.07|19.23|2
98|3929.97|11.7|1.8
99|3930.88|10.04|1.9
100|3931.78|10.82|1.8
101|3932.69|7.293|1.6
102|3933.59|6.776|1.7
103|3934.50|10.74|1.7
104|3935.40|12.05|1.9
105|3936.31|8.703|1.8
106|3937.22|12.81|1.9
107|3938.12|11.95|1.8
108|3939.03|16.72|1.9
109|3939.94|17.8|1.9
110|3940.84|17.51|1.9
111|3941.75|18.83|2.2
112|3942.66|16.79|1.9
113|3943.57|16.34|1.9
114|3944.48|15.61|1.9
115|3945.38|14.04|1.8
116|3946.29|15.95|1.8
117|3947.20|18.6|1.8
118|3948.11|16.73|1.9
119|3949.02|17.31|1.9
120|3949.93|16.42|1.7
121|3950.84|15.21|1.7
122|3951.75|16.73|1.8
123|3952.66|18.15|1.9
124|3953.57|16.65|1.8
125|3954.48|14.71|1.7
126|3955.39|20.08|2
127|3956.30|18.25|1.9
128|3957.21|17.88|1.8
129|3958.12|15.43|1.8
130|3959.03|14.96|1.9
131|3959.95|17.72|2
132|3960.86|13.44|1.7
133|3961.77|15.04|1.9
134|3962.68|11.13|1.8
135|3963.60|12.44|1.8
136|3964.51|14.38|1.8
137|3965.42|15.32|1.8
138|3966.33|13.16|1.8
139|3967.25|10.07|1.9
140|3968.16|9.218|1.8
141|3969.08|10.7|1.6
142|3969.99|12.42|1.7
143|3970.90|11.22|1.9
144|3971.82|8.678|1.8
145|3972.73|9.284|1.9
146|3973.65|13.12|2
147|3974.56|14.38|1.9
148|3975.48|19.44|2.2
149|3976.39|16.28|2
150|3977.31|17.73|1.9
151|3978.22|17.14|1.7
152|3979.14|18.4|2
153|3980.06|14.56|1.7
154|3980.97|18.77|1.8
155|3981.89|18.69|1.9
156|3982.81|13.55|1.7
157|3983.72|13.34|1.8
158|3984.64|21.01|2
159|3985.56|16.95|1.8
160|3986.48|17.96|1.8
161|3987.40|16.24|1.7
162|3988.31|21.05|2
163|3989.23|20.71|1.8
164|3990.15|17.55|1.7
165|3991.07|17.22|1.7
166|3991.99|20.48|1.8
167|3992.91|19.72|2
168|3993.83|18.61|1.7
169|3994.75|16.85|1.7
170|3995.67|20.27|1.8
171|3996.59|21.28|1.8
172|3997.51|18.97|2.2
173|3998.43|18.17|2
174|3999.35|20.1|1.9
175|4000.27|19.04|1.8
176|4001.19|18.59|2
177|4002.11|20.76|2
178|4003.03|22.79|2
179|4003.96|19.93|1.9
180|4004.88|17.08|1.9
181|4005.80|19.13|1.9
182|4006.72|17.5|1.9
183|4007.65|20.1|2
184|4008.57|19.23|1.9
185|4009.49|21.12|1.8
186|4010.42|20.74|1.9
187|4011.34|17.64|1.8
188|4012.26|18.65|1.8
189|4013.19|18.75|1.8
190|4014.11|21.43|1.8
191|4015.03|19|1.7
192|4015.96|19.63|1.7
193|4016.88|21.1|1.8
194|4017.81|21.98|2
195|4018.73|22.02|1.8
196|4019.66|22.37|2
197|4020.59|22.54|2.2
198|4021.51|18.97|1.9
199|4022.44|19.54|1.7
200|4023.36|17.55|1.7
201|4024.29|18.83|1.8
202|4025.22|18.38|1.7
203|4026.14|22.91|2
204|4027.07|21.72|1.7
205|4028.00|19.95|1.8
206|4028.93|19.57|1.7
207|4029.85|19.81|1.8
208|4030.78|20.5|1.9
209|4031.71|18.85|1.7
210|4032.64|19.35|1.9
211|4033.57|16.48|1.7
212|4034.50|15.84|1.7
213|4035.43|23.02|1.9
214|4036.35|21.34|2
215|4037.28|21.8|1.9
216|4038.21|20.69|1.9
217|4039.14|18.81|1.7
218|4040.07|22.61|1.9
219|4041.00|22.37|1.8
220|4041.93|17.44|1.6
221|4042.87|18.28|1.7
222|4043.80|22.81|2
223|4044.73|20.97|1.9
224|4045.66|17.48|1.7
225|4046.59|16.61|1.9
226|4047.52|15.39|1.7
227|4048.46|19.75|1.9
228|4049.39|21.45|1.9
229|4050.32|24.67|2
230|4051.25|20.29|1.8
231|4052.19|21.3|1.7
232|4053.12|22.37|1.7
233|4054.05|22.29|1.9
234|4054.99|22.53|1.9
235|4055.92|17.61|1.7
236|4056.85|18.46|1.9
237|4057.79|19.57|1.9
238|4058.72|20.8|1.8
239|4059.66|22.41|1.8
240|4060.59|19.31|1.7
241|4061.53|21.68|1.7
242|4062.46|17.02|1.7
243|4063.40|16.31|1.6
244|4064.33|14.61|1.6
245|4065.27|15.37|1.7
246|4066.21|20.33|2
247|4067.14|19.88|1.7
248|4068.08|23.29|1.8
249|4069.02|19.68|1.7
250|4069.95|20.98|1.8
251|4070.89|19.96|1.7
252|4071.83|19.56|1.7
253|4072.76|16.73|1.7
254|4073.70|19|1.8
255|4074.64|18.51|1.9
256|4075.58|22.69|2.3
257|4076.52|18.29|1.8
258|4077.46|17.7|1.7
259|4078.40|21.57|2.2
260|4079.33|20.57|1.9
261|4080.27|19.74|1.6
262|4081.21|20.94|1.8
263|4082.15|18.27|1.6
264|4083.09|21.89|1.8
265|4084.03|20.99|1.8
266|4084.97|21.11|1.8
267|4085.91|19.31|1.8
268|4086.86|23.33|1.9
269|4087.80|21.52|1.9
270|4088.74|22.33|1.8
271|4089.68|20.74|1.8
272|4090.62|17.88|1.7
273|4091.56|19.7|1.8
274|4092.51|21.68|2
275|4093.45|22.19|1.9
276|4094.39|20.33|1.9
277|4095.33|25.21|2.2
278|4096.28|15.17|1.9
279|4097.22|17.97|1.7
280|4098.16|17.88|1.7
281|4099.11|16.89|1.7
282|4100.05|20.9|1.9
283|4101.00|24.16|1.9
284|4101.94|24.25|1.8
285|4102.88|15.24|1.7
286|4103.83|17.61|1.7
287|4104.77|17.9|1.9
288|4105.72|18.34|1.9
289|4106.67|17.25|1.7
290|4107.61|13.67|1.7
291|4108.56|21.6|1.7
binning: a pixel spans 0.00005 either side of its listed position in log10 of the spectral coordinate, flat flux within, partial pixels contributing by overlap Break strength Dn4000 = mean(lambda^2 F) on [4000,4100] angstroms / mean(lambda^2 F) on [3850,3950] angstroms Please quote 1.33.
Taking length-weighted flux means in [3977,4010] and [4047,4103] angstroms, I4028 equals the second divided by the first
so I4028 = 1.08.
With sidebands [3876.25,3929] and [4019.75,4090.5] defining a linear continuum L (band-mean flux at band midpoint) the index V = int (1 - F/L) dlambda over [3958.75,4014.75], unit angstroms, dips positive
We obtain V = 4.90 angstroms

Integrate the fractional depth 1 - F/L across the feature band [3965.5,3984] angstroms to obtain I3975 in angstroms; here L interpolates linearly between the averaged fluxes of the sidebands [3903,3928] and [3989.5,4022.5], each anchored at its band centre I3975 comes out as 4.72 angstroms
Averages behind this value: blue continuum 17.2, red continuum 19.7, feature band 14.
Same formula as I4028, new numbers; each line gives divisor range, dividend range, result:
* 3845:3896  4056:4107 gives 1.20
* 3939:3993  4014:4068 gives 1.26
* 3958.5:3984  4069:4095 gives 1.44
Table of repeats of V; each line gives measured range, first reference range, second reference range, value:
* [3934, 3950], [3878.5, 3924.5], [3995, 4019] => 2.4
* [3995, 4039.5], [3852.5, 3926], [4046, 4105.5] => -2.2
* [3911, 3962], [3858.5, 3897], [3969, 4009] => 3.2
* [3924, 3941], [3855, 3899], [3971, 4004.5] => 3.9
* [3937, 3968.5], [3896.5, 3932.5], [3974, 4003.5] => 3.7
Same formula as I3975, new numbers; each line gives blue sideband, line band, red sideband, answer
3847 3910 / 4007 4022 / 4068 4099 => -1.1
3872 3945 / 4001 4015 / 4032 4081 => -0.8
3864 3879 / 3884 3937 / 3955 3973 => 0.8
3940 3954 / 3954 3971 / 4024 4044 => 3.1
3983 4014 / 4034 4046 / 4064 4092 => -0.5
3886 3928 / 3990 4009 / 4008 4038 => 0.2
